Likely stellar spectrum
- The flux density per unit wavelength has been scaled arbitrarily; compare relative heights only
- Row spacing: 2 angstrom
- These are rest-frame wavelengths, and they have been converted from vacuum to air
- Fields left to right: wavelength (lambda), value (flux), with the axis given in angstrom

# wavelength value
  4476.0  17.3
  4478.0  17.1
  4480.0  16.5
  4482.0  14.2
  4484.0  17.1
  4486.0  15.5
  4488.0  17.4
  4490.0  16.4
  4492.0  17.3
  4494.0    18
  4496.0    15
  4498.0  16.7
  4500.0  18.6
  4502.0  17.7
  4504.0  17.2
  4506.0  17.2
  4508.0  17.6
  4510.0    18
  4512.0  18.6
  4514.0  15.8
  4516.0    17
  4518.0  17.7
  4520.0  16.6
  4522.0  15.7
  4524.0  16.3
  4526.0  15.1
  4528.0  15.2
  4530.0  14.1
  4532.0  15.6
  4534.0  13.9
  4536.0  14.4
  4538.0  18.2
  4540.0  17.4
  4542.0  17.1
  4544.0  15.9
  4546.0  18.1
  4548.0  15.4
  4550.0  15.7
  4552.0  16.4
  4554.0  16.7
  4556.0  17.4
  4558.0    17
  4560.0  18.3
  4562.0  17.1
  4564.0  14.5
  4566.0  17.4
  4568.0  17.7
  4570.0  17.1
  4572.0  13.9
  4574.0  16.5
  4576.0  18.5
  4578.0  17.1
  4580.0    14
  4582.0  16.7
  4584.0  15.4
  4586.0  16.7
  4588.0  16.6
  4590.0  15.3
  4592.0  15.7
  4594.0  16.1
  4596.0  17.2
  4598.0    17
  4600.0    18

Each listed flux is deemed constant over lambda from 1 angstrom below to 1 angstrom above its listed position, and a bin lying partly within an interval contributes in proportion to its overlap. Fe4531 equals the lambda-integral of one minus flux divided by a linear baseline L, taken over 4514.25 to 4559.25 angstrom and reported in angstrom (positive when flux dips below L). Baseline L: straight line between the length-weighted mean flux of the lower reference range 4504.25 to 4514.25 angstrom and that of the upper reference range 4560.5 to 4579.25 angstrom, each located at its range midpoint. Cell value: 2.4 angstrom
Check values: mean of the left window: 17.5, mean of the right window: 16.7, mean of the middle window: 16.2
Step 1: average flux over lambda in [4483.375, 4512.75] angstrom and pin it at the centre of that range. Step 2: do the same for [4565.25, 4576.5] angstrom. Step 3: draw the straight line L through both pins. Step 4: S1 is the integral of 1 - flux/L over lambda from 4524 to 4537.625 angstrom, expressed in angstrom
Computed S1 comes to 1.6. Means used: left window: 17.2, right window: 16.8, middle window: 15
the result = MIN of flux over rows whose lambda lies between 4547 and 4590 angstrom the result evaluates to 13.9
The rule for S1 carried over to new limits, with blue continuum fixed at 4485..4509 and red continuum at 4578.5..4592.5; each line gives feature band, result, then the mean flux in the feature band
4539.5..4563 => -0.8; 16.9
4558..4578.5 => -1.0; 16.8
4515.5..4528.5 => 0.4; 16.2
